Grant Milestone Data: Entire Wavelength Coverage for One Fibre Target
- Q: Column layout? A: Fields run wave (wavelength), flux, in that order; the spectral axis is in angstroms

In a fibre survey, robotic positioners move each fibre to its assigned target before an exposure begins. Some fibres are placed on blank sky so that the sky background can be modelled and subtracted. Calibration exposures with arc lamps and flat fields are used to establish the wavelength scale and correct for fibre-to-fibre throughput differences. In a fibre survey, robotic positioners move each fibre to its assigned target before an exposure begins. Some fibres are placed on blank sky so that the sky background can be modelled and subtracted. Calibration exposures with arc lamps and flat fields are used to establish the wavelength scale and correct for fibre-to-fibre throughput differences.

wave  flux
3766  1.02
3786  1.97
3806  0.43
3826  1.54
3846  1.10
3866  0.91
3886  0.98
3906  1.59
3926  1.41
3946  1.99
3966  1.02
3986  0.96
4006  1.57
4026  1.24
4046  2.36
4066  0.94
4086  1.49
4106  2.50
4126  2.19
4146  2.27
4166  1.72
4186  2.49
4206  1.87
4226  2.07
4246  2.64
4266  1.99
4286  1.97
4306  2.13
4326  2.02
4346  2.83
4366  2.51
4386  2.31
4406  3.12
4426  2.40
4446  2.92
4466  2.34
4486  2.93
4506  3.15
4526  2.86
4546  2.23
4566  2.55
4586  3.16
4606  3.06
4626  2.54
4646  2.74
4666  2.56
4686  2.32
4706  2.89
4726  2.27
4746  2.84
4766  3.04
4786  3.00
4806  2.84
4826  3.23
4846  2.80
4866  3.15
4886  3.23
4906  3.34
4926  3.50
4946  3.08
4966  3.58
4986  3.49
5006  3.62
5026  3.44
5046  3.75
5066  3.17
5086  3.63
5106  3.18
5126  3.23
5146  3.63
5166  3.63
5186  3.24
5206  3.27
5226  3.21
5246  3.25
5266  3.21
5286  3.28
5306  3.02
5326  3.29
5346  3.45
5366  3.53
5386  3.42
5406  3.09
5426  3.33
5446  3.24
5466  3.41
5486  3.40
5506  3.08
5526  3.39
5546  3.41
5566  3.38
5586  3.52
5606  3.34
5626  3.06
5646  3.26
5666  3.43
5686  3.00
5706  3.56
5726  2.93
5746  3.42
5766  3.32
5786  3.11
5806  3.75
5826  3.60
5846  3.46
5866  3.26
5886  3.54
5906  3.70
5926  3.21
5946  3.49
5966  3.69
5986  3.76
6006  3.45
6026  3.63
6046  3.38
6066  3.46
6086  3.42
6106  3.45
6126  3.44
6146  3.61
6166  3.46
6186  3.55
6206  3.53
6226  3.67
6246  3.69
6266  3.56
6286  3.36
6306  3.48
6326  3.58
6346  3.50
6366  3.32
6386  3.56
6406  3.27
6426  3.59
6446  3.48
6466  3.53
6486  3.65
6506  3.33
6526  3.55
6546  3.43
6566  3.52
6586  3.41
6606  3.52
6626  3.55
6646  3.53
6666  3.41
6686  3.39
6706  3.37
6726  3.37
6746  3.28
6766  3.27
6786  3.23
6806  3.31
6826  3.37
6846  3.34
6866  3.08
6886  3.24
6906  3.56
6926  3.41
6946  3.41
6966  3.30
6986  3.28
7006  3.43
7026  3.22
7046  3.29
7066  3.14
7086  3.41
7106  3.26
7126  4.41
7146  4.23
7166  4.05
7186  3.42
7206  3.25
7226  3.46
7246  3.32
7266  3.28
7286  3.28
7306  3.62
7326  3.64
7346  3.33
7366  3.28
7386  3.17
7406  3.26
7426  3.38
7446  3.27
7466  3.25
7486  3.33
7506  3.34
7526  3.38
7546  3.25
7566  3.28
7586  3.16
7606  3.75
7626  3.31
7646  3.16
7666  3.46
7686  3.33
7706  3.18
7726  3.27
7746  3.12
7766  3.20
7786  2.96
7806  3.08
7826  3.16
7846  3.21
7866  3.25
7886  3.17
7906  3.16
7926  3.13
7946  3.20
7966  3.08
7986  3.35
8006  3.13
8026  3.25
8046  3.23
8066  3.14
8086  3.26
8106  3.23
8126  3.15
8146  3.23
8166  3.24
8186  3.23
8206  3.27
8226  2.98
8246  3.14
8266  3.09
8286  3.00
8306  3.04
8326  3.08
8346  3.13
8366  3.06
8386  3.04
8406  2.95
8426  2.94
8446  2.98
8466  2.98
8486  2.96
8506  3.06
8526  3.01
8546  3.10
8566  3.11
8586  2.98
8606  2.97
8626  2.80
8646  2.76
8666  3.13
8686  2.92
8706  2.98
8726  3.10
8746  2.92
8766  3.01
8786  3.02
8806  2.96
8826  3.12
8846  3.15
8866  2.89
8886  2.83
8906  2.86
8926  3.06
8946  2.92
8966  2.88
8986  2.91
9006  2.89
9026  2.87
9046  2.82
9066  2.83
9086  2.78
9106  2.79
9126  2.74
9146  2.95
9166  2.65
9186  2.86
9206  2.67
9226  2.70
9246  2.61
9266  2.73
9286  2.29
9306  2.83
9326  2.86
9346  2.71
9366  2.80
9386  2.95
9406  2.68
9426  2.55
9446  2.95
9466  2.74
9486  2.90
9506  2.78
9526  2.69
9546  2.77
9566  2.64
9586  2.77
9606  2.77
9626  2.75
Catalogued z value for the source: 0.087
